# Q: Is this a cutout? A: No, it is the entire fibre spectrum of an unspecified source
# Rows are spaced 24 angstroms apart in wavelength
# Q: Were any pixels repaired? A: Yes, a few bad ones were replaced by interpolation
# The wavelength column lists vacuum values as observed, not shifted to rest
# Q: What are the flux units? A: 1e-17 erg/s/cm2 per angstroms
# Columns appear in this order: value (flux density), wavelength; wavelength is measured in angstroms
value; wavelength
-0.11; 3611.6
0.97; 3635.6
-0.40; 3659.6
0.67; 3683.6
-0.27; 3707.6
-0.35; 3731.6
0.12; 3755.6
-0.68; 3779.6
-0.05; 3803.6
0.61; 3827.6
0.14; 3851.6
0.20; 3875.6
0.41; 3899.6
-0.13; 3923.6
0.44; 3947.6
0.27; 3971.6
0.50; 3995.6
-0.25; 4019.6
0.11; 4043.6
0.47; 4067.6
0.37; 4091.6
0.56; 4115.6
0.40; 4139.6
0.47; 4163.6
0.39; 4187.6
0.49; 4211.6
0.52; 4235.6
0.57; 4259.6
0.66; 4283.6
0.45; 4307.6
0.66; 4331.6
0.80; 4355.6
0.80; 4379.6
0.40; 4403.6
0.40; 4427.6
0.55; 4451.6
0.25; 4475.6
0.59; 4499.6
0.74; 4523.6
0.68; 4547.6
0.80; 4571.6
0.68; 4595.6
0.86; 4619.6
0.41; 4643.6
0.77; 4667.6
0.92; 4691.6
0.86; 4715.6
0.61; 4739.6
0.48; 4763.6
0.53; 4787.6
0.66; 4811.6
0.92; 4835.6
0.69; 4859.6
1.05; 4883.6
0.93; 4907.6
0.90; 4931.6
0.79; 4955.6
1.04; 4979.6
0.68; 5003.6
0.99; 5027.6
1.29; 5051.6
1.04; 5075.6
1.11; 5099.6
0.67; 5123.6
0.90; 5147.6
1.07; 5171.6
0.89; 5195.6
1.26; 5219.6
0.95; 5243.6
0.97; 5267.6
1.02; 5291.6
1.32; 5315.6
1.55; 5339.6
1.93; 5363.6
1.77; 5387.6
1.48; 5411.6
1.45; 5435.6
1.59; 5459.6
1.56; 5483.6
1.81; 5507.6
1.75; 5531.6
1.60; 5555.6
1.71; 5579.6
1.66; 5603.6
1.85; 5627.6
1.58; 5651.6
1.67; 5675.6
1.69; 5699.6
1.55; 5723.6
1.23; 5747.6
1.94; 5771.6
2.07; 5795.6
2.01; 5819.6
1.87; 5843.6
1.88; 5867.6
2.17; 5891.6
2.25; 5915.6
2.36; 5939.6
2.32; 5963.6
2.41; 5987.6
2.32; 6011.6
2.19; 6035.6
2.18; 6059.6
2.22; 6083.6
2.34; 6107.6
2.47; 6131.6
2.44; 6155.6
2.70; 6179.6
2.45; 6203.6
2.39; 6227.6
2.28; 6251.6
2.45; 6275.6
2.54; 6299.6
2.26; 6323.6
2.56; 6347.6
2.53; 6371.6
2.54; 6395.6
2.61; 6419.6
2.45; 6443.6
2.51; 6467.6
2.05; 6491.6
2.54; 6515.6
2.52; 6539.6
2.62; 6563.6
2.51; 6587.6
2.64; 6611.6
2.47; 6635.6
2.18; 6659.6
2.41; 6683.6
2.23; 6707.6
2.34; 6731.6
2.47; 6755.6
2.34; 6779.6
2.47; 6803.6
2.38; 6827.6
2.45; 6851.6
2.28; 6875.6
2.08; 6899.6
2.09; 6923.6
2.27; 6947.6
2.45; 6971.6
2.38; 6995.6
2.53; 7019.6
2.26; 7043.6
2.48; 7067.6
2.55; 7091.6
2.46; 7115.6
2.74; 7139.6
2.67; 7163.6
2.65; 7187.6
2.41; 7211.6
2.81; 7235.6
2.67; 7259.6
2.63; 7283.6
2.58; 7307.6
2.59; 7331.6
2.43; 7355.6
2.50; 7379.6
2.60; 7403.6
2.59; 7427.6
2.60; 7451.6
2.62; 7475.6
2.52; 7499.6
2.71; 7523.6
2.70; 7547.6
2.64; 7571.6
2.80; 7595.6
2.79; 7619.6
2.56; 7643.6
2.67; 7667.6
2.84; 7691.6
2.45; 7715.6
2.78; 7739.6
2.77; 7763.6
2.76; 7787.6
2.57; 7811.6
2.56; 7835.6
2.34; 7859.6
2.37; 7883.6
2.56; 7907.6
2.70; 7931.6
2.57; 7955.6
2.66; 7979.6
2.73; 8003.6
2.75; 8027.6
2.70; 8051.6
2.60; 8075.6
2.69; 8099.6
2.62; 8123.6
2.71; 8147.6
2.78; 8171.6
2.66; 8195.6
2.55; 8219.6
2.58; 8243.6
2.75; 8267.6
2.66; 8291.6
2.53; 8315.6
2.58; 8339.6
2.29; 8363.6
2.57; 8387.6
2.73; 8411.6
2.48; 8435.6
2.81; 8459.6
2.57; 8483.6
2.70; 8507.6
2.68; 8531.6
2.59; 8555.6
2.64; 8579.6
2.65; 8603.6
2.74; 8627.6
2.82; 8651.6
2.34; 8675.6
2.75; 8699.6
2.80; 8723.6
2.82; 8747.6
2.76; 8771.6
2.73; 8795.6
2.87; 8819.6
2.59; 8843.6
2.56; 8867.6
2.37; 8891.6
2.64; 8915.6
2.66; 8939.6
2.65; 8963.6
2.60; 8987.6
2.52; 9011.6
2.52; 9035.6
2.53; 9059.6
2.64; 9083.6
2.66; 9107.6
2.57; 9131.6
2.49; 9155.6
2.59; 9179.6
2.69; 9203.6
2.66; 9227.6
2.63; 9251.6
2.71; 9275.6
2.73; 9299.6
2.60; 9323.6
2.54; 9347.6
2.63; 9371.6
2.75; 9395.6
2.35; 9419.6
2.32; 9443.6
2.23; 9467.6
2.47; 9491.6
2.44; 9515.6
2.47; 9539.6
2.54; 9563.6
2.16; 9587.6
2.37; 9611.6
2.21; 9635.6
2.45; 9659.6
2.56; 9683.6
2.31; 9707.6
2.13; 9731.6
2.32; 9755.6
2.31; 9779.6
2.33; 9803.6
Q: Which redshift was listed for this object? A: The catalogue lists 0.33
